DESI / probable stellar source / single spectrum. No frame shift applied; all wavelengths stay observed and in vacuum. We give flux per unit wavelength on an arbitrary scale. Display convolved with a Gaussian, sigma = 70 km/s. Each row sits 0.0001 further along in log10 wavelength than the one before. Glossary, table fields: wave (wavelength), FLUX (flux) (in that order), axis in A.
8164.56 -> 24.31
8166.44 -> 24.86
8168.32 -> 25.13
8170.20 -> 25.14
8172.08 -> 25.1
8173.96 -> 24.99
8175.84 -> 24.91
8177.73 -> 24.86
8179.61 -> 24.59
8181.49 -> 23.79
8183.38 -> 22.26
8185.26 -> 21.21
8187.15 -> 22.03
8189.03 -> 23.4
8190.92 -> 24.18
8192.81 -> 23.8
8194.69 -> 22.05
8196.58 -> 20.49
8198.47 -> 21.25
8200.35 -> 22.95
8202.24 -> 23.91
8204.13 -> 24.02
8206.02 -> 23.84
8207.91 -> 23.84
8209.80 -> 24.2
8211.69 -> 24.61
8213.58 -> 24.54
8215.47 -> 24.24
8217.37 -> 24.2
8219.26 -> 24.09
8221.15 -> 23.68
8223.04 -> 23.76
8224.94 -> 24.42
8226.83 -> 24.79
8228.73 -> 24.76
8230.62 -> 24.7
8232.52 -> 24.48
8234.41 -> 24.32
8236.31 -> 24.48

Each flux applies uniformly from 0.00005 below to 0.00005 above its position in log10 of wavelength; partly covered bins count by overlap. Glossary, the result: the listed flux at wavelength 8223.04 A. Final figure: 23.76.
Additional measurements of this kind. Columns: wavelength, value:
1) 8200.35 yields 22.95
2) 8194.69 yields 22.05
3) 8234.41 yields 24.32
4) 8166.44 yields 24.86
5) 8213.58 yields 24.54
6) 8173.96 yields 24.99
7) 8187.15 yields 22.03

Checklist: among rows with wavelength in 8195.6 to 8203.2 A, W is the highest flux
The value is 23.91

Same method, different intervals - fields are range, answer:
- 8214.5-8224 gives 24.24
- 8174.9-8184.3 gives 24.91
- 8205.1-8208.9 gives 23.84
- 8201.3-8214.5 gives 24.61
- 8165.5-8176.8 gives 25.14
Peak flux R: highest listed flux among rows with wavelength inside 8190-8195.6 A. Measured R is 24.18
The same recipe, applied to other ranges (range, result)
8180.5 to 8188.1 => 23.79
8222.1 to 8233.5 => 24.79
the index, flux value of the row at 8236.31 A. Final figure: 24.48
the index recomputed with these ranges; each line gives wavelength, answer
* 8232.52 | 24.48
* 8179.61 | 24.59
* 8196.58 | 20.49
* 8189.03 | 23.4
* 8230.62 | 24.7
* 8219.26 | 24.09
